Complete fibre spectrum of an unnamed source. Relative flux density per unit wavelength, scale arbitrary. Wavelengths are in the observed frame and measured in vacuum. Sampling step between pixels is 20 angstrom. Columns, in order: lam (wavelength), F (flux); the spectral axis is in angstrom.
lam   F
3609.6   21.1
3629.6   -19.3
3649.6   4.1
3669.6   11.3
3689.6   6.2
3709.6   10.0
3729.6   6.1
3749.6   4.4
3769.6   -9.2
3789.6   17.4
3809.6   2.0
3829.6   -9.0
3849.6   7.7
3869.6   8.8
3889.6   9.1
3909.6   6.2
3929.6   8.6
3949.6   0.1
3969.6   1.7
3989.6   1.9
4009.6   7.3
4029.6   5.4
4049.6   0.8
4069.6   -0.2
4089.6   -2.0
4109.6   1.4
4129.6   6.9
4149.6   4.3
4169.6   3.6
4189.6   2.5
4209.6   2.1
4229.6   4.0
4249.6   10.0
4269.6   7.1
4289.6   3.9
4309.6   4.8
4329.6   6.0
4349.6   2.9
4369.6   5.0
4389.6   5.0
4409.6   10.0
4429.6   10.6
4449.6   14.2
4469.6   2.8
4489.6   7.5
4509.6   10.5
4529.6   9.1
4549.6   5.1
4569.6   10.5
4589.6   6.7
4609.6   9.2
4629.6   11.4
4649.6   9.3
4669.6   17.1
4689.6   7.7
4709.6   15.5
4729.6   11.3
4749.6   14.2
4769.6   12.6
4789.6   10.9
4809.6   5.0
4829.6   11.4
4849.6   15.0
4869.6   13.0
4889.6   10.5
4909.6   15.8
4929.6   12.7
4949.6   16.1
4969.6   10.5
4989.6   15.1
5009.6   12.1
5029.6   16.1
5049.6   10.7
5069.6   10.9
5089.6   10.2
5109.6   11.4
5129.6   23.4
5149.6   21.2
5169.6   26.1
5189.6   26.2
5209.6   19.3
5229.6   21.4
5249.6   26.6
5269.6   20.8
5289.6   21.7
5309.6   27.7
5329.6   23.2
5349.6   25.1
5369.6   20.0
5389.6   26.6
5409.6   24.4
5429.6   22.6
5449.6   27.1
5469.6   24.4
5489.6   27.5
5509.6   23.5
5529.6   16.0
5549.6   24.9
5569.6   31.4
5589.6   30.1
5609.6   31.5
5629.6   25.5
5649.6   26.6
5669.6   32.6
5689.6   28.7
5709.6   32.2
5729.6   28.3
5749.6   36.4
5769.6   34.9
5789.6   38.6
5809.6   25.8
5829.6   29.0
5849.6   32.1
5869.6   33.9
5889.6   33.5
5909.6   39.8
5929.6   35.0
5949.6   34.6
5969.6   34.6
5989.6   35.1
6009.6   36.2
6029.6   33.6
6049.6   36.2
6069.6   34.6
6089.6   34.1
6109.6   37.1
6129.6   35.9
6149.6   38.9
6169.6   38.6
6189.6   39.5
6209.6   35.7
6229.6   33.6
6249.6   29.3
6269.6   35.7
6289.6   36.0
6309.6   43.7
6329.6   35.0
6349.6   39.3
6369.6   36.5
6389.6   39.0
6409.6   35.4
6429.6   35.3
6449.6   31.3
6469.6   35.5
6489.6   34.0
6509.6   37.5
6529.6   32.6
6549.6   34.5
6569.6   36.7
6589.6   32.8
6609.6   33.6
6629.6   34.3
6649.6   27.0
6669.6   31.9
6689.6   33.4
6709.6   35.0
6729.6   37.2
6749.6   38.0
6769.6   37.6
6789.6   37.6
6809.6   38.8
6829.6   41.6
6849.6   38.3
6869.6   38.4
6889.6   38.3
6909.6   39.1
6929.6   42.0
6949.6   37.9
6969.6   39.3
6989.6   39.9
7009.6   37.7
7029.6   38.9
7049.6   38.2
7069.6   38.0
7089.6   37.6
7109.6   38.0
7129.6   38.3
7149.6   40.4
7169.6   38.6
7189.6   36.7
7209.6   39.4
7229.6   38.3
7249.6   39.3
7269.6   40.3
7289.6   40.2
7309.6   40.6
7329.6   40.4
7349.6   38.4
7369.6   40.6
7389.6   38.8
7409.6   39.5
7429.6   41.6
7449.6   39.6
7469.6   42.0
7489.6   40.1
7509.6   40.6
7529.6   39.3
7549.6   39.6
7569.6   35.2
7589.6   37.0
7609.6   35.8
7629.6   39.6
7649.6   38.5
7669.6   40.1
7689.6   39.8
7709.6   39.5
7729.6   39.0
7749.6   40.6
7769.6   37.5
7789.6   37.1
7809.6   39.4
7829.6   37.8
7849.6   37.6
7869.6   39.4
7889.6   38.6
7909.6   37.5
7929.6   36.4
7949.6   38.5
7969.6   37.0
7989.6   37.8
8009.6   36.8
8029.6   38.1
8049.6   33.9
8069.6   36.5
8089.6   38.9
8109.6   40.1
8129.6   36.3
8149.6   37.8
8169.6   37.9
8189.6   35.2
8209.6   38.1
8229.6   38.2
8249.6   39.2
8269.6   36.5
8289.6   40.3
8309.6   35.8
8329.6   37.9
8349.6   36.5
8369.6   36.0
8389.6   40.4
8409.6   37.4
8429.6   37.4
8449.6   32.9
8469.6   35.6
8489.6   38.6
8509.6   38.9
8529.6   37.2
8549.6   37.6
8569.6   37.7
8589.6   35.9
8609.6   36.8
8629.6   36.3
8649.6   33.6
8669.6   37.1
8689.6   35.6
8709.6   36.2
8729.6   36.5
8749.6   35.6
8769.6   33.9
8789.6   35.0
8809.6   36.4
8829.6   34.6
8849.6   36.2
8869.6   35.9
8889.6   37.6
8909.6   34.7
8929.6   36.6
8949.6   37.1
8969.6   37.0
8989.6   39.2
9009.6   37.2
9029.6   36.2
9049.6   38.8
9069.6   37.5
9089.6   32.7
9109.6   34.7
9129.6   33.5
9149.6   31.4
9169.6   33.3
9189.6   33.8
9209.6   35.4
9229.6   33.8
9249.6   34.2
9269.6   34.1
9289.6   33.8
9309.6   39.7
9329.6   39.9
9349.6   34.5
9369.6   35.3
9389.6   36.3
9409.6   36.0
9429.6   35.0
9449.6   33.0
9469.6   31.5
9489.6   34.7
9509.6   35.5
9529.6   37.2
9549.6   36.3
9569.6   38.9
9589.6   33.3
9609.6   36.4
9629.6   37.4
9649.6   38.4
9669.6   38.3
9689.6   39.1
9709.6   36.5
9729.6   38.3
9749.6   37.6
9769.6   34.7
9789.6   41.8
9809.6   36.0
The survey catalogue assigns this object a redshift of 0.286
